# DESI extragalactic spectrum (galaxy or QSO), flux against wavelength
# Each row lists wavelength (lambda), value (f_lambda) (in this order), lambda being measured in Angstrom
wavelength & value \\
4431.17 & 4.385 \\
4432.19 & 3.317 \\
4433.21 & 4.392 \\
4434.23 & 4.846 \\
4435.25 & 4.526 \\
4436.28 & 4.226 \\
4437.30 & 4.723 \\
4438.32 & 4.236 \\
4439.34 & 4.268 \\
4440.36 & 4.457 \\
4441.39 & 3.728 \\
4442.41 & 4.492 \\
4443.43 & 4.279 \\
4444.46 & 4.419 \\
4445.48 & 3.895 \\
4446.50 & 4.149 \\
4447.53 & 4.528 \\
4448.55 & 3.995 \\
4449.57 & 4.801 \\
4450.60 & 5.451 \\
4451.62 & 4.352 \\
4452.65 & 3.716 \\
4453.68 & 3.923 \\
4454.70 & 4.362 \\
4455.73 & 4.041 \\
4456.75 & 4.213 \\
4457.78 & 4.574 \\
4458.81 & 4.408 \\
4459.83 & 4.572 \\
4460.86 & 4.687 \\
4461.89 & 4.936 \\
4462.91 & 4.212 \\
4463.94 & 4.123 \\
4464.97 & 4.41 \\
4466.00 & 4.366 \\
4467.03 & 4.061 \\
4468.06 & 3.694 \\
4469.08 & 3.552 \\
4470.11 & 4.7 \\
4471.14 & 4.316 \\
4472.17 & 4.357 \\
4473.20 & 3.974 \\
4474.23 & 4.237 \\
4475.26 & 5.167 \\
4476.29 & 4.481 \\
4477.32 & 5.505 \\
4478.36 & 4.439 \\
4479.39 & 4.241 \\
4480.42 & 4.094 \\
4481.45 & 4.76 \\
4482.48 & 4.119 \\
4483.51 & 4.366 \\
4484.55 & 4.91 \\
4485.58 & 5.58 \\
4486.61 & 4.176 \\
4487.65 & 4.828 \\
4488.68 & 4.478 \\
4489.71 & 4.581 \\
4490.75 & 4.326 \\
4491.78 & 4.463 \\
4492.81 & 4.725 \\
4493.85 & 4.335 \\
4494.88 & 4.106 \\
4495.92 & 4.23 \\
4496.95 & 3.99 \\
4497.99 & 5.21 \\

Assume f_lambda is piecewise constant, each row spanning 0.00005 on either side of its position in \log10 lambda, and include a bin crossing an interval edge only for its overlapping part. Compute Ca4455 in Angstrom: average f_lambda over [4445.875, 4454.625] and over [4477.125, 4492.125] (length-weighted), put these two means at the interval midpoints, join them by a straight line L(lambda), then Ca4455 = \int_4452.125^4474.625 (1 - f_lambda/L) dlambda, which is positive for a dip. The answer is 1.0 Angstrom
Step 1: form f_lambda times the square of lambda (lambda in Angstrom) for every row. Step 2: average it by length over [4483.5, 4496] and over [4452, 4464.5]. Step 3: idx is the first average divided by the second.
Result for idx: 1.07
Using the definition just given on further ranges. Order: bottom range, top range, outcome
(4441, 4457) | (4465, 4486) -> 1.05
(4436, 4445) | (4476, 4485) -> 1.07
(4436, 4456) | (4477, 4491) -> 1.08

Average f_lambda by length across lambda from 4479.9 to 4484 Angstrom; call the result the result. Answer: 4.34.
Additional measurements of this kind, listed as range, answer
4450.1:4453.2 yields 4.49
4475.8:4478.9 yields 4.8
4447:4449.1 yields 4.28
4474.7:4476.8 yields 4.81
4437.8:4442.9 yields 4.24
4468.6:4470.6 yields 4.13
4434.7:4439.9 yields 4.4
